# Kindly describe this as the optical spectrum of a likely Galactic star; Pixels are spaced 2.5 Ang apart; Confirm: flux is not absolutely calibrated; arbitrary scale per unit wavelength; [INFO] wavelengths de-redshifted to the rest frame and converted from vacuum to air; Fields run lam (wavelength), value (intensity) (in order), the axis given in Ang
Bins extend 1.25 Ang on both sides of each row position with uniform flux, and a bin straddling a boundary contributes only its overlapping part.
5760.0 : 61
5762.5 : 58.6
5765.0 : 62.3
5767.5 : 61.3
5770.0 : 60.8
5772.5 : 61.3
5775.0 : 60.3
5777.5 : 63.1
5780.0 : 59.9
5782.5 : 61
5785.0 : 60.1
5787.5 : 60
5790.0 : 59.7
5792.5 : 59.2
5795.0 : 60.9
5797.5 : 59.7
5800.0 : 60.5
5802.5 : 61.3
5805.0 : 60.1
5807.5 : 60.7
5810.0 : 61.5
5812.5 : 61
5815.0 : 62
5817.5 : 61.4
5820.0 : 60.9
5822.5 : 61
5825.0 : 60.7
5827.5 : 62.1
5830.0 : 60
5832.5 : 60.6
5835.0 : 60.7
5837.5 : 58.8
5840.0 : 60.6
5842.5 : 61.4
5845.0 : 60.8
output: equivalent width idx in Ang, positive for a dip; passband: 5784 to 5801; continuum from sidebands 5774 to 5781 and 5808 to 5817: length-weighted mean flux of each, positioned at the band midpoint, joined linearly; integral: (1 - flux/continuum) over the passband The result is 0.4 Ang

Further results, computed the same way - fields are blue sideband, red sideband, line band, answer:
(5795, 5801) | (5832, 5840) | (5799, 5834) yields -0.48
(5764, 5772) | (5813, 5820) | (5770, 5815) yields 0.59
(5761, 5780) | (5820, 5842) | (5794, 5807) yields 0.07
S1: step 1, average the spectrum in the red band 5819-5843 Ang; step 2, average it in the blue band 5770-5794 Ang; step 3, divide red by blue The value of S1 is 1.00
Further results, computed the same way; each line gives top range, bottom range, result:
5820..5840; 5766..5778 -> 0.99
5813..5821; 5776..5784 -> 1.00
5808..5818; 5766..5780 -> 1.00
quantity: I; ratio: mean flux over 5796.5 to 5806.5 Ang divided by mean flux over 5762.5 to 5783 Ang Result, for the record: 1.0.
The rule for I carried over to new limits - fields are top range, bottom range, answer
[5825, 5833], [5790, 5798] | 1.02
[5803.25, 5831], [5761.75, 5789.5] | 1.00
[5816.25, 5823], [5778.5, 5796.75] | 1.02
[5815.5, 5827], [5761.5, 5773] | 1.00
